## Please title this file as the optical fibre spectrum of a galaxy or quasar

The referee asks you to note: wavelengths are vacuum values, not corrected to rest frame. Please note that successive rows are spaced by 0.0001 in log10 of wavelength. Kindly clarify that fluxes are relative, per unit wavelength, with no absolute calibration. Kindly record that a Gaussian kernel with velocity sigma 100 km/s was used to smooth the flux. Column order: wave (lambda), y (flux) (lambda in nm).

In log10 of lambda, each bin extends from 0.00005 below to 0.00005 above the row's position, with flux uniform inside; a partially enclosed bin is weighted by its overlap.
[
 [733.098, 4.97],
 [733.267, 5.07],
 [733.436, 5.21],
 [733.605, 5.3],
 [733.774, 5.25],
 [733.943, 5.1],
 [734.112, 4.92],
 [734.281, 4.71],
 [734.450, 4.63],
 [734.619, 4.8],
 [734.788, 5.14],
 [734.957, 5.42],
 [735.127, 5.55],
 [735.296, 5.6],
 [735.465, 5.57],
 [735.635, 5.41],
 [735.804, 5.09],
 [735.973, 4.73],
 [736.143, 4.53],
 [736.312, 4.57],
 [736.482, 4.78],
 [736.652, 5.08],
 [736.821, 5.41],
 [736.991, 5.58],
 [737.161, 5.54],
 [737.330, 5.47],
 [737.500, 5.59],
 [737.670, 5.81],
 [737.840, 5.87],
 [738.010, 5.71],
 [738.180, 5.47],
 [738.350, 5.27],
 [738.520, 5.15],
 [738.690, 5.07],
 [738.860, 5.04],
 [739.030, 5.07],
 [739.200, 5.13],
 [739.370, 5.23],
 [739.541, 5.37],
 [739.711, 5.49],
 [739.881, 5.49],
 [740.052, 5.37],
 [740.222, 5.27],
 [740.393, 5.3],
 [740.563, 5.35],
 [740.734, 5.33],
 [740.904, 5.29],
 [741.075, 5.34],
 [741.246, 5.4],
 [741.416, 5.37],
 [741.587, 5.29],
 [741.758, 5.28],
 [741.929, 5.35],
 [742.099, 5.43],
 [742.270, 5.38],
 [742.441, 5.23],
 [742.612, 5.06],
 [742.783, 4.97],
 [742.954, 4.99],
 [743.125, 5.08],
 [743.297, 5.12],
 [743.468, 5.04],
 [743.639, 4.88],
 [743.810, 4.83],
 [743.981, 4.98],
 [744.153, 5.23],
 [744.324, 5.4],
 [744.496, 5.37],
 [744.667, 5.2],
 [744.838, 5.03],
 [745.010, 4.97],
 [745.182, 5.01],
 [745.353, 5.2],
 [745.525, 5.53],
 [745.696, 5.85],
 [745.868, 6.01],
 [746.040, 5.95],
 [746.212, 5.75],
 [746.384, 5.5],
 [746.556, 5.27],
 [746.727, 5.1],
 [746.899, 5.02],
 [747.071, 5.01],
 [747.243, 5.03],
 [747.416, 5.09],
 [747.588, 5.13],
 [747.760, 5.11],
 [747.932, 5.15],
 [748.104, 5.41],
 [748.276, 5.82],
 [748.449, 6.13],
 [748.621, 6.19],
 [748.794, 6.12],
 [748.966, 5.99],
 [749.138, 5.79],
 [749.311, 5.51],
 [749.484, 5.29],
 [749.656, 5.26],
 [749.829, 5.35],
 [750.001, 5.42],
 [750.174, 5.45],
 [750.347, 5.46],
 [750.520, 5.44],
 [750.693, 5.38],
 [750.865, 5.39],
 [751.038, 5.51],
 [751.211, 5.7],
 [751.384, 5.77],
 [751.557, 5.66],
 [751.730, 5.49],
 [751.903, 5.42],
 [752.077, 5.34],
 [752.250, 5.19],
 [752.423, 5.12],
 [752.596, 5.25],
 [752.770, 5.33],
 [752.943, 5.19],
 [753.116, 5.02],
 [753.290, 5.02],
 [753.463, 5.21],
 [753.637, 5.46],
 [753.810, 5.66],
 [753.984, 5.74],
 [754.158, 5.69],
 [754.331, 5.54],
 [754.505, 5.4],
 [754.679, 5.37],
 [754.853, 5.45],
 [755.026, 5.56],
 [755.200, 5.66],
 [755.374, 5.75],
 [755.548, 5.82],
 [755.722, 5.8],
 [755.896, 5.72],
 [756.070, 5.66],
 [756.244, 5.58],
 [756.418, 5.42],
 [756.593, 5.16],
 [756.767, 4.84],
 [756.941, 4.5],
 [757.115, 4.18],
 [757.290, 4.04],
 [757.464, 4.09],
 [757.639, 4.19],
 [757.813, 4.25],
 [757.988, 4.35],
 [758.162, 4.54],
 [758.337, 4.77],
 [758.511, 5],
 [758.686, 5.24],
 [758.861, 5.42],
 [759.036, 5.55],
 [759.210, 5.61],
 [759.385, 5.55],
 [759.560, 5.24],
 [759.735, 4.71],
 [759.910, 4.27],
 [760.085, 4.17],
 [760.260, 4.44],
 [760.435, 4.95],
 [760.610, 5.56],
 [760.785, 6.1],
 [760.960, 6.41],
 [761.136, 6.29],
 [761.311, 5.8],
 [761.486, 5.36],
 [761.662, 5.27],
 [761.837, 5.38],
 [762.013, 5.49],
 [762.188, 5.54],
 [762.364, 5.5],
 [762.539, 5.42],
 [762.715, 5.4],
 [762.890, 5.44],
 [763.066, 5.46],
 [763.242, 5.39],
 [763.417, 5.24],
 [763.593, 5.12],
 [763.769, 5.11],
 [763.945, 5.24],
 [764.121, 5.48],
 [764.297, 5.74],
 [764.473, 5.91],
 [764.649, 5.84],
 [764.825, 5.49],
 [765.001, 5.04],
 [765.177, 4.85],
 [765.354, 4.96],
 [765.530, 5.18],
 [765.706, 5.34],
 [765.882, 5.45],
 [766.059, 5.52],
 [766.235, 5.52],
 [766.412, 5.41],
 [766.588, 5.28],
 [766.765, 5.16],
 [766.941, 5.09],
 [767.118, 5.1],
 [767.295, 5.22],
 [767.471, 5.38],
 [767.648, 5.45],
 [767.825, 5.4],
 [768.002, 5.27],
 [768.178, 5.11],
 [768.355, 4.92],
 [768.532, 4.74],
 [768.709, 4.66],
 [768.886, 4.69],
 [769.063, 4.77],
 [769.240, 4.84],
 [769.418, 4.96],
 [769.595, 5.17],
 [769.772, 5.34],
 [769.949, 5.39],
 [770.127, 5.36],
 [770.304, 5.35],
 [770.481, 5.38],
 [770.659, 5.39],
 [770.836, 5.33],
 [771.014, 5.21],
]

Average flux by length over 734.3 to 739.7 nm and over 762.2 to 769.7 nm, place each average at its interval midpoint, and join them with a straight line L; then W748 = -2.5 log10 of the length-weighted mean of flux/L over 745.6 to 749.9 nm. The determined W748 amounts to -0.05 mag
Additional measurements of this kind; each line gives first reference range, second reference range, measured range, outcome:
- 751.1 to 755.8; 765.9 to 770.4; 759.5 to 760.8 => 0.10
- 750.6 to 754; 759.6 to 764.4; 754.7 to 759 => 0.07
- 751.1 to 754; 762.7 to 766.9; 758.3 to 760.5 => 0.08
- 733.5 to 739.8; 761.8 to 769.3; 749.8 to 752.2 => -0.05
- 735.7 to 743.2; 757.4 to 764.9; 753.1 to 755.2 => -0.04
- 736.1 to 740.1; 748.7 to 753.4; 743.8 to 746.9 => 0.01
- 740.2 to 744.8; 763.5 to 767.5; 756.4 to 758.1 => 0.18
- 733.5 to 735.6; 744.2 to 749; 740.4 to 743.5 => 0.02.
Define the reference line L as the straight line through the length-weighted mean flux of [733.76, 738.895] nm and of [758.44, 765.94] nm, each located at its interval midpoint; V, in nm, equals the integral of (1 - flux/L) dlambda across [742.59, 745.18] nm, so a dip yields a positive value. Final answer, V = 0.09 nm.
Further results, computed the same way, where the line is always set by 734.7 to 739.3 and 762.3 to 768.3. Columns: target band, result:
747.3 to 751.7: -0.191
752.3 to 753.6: 0.034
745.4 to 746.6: -0.089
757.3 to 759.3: 0.200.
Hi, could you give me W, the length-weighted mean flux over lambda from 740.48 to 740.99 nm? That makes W 5.32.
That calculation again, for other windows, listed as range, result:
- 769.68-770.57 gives 5.36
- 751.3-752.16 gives 5.53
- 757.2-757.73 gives 4.11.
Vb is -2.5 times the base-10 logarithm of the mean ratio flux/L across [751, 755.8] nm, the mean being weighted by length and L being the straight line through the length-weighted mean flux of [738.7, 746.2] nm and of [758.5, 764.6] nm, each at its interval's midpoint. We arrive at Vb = -0.03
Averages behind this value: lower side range 5.27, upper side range 5.37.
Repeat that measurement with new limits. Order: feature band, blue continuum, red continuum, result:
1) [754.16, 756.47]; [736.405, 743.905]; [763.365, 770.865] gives -0.069 mag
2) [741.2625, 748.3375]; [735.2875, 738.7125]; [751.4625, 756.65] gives 0.024 mag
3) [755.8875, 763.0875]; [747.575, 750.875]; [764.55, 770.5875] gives 0.046 mag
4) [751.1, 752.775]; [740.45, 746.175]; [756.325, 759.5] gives -0.089 mag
